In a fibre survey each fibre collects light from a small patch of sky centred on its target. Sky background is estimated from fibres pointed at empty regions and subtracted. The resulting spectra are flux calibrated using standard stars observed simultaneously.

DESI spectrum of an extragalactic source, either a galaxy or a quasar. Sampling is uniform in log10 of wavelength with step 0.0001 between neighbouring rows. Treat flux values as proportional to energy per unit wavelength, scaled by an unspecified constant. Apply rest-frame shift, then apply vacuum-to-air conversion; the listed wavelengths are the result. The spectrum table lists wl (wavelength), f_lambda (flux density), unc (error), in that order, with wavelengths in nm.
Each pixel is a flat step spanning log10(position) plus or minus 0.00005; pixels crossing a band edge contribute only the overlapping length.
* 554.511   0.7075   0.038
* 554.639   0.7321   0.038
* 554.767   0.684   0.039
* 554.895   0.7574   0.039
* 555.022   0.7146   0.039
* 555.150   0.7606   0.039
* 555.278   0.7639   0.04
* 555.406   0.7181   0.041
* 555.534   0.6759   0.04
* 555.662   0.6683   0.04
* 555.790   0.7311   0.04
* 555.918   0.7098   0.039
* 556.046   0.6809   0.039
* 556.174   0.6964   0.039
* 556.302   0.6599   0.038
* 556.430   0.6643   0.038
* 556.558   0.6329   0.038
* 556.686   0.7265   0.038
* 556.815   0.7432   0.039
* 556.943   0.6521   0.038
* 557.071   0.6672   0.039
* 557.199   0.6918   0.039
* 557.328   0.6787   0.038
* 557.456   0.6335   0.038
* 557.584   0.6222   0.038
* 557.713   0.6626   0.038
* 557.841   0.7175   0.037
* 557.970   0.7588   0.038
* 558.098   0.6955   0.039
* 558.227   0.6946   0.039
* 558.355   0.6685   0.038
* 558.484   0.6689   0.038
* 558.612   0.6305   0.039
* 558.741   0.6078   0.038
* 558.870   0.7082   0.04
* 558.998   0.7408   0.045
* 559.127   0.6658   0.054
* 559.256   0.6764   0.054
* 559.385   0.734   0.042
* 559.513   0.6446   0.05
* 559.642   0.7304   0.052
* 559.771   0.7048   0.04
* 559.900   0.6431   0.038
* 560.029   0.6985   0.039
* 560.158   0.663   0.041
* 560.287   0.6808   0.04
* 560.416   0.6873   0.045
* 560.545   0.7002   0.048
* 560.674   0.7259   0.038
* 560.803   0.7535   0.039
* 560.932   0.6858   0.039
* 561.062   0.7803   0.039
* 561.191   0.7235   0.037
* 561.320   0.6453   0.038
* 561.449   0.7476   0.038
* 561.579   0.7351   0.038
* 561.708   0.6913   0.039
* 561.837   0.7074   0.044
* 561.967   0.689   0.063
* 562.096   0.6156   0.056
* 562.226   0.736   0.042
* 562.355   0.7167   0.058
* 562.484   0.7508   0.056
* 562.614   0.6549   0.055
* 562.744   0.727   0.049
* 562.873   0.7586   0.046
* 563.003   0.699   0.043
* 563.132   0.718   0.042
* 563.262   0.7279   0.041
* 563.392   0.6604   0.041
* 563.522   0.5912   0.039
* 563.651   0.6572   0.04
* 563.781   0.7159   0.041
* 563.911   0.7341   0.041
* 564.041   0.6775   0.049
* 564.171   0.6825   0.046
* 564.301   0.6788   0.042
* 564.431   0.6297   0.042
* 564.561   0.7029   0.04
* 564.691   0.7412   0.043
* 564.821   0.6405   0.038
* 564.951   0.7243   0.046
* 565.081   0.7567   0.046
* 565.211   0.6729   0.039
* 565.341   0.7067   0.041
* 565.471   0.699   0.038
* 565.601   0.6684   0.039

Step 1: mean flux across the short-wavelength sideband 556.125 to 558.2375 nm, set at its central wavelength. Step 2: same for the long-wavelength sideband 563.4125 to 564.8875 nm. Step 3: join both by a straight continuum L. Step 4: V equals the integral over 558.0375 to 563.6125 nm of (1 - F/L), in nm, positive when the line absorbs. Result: -0.13 nm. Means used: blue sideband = 0.682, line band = 0.695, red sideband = 0.677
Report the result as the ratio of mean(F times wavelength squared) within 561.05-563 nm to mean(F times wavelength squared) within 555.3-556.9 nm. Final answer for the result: 1.0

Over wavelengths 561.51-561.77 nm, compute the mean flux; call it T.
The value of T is 0.713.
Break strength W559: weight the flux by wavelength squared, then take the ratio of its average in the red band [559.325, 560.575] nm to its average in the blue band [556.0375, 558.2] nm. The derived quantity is 1.02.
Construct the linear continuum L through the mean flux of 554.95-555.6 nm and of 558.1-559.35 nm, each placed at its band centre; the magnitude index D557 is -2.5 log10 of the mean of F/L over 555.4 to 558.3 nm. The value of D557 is 0.03 mag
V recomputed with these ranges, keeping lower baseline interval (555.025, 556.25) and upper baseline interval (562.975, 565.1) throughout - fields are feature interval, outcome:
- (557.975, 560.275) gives 0.06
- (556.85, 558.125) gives 0.05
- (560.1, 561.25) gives -0.02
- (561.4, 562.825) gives -0.03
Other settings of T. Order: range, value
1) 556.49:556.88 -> 0.7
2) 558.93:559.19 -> 0.705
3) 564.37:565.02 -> 0.689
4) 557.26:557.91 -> 0.663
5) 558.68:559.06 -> 0.687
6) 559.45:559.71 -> 0.687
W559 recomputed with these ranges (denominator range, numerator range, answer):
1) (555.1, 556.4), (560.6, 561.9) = 1.04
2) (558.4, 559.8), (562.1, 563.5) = 1.05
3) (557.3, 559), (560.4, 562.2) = 1.06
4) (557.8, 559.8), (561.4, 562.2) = 1.02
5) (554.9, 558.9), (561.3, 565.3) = 1.04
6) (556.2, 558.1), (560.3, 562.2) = 1.05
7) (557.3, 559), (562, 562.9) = 1.06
